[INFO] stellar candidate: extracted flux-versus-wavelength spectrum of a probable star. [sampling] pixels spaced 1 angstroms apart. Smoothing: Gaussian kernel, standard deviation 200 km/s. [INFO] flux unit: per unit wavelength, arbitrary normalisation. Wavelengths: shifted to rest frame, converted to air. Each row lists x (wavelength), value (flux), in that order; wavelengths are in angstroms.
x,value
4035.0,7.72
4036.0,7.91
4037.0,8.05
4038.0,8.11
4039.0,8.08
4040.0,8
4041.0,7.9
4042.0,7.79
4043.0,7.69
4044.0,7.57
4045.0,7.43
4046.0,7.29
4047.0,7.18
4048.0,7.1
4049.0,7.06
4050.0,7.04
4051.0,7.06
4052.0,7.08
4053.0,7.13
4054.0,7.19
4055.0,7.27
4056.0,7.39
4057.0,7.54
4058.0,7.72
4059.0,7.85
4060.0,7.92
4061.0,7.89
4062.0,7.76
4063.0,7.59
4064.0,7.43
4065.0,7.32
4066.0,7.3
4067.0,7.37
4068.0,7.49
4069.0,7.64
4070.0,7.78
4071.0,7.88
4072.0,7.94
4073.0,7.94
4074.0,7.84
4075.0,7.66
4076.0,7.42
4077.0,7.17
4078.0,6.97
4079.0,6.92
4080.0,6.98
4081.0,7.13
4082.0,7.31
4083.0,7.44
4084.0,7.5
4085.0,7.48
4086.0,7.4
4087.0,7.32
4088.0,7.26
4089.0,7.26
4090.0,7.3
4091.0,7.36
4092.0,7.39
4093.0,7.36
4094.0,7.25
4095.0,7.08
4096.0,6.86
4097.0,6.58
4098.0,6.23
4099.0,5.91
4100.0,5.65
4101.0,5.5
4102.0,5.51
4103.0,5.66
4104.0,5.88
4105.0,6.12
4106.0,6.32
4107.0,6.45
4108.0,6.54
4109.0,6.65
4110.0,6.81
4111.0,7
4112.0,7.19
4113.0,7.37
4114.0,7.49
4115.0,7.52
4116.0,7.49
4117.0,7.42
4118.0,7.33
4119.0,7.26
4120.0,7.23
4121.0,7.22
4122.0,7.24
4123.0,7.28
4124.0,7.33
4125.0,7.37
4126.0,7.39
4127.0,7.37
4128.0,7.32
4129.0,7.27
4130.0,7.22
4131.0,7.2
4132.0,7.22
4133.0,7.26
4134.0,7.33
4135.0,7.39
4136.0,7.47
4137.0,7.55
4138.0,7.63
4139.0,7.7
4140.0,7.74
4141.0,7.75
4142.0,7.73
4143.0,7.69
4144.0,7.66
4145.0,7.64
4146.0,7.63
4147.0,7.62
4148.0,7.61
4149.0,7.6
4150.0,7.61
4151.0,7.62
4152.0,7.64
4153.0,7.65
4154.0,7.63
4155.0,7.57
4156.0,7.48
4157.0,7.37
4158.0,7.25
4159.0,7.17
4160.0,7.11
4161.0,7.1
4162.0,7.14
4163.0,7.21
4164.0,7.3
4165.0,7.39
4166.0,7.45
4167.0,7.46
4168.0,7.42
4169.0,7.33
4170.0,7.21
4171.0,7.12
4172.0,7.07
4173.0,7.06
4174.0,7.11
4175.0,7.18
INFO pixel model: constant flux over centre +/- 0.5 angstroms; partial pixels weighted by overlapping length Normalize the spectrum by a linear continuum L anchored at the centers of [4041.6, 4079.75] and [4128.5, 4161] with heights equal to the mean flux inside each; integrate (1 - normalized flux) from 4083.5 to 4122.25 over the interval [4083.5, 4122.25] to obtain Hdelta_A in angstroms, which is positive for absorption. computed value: 3.10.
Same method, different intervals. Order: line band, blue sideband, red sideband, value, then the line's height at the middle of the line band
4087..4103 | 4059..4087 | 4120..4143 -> 1.67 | 7.47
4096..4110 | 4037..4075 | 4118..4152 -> 2.56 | 7.5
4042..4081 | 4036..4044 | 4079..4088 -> 0.84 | 7.61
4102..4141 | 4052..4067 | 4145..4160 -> 2.03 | 7.51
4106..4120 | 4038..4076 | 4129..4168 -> 0.76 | 7.5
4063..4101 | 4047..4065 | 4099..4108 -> -3.66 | 6.59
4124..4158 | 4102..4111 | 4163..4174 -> -3.33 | 6.84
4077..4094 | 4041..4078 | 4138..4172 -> 0.49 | 7.48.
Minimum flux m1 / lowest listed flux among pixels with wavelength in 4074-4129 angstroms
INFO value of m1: 5.5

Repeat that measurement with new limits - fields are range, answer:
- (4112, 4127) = 7.19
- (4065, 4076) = 7.3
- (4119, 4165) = 7.1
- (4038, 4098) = 6.23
